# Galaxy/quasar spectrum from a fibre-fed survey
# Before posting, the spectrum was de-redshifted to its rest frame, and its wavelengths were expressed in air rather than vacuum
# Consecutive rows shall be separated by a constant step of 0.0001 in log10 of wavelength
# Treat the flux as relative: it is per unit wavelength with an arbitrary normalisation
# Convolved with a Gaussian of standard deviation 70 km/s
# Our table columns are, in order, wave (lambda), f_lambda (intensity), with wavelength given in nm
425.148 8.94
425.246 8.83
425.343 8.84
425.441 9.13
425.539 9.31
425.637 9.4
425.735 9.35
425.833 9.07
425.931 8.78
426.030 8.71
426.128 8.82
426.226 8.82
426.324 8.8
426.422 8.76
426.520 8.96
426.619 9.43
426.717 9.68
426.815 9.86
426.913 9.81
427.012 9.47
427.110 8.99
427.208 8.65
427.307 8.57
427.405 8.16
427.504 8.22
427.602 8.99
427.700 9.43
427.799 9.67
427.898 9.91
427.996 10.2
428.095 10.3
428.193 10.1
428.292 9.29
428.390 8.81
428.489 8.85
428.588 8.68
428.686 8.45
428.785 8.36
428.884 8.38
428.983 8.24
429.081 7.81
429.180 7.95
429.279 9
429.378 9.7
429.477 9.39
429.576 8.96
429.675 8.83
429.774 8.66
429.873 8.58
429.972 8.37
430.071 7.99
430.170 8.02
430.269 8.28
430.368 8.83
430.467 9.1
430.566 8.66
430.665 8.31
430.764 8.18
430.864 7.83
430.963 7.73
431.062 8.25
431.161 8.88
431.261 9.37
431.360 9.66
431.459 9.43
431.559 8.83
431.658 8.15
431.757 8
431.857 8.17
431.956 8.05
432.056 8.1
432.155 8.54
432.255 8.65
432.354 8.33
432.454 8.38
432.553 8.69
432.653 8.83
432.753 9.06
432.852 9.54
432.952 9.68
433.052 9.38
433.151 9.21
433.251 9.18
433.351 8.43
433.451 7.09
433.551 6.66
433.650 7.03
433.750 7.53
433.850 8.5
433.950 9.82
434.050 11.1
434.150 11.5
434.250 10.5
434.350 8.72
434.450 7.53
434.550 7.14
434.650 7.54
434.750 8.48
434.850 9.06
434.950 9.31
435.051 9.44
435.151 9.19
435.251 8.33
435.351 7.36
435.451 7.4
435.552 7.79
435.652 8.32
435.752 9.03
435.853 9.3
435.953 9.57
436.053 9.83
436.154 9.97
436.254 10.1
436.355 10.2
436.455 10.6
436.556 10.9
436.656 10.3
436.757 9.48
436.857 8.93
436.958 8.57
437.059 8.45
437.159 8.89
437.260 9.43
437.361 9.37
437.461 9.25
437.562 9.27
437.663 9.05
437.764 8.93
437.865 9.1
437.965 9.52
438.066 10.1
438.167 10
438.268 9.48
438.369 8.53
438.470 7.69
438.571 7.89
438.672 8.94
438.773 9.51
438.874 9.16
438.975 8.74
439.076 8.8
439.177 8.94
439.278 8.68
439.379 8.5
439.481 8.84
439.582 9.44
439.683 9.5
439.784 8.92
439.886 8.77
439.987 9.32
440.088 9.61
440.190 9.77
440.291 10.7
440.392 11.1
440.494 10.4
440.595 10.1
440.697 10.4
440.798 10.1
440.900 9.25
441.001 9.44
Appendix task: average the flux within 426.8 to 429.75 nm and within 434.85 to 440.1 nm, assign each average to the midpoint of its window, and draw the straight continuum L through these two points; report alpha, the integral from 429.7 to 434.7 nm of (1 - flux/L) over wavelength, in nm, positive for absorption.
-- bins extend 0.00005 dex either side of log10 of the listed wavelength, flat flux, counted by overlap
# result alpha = 0.255 nm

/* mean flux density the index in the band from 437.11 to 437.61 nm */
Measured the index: 9.24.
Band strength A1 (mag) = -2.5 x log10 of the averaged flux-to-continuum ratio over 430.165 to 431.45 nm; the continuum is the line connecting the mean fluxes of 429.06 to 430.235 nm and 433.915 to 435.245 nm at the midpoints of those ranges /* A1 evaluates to 0.02 mag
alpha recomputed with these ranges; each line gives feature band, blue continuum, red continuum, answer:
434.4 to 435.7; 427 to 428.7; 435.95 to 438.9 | 0.15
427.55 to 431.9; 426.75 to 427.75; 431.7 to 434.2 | 0.05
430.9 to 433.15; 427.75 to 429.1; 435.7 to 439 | 0.12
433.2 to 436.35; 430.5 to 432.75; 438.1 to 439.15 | -0.02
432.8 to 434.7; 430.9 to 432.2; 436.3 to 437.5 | 0.04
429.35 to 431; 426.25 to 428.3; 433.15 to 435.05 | 0.09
